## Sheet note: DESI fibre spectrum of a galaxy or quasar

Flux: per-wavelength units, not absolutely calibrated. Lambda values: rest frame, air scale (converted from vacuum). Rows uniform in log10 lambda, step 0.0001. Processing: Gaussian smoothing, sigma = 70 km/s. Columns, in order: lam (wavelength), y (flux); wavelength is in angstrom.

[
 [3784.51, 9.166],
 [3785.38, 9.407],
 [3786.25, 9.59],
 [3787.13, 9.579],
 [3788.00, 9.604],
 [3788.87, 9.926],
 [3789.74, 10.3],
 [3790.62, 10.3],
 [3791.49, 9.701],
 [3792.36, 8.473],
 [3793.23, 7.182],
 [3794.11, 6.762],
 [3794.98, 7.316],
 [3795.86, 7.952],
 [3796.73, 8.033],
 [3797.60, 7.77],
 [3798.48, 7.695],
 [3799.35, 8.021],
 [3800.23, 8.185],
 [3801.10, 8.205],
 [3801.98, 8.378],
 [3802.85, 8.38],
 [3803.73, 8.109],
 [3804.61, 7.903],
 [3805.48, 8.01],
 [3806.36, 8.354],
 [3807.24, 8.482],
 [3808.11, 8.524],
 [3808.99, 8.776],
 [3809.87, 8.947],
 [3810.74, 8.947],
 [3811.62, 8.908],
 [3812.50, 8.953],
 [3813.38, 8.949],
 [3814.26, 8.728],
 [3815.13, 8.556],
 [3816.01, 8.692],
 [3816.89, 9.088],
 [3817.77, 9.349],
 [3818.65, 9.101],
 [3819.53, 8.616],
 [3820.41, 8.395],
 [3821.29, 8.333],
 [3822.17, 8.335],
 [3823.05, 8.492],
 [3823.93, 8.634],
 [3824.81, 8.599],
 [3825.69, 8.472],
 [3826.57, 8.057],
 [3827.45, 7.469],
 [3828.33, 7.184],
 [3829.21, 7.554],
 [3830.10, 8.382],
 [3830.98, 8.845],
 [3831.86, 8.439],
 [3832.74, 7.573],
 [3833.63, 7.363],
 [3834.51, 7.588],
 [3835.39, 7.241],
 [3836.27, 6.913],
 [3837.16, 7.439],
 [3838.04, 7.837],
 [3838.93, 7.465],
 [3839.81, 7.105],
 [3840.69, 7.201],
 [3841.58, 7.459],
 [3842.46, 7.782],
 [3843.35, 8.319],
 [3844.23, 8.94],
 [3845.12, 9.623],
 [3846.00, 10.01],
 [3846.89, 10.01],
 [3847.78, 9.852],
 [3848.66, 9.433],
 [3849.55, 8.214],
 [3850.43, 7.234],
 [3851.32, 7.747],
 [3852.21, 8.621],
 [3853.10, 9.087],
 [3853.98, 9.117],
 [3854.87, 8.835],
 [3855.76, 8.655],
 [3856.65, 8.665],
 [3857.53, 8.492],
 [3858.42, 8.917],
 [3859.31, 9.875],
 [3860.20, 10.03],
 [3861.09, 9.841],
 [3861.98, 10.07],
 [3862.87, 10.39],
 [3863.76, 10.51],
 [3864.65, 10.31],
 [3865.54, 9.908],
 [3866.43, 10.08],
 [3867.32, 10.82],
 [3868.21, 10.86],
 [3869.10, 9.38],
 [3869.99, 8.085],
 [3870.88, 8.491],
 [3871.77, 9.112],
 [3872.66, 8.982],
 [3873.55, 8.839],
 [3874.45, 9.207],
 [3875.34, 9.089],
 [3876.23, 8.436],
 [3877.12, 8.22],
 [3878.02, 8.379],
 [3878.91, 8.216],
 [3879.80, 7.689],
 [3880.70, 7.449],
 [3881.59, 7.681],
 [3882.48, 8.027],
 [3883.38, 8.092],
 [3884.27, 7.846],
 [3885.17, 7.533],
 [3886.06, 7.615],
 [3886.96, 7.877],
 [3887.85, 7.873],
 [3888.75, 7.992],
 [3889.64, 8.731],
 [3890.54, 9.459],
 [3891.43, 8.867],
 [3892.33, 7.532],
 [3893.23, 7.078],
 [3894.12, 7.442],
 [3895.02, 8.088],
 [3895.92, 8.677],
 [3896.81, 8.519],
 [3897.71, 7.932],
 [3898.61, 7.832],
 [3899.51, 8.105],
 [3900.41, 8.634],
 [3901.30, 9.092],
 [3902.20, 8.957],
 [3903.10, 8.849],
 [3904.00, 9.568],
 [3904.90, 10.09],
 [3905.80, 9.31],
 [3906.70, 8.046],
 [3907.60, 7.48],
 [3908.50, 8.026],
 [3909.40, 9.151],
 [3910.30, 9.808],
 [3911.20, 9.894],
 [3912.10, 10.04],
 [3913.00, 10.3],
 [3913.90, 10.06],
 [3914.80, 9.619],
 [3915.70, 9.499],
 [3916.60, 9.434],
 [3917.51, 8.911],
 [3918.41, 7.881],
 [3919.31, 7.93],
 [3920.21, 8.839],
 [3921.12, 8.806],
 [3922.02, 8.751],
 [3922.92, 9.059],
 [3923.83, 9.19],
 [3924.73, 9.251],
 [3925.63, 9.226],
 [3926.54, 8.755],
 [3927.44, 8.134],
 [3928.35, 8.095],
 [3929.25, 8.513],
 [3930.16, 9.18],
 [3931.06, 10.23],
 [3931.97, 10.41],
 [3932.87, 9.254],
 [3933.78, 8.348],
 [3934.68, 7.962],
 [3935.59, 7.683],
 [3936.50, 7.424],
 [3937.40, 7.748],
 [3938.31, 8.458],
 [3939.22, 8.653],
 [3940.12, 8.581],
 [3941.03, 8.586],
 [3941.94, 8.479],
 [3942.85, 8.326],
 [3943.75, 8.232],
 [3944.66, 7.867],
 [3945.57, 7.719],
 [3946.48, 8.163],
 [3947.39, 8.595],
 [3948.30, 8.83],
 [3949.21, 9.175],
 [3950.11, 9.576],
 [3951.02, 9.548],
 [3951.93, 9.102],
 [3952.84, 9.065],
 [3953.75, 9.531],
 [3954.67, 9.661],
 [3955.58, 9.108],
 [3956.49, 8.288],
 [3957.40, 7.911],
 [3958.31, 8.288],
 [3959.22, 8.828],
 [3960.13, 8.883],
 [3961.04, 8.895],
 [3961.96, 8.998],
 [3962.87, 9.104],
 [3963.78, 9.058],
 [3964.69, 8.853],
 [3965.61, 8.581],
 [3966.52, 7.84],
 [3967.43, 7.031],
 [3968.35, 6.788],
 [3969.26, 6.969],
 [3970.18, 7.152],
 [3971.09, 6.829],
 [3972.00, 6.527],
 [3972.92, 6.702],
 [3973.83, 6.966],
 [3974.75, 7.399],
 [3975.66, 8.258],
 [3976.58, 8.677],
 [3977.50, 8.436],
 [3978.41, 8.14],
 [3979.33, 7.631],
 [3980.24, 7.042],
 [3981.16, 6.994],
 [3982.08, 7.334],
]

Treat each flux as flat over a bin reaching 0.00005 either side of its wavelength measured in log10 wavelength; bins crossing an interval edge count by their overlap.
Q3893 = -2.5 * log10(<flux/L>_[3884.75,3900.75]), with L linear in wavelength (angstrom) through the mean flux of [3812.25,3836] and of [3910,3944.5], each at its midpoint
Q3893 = 0.08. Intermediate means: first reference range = 8.32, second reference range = 8.87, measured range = 8.1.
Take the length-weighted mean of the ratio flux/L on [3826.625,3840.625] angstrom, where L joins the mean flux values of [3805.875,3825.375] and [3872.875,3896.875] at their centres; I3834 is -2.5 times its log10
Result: 0.13 mag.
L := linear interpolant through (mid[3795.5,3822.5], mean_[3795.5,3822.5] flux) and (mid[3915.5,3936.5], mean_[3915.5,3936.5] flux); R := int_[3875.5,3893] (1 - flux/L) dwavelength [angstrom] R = 1.21 angstrom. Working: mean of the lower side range 8.48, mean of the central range 8.08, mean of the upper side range 8.8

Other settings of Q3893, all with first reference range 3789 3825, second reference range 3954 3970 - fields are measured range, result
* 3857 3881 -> -0.10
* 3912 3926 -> -0.09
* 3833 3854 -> 0.04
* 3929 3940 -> -0.03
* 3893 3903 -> 0.02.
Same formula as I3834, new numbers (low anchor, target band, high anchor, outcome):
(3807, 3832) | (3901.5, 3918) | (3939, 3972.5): -0.099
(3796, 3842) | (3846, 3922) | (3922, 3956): -0.044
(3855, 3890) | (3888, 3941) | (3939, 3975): -0.018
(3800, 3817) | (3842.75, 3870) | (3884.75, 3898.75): -0.134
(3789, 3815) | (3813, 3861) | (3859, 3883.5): 0.046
